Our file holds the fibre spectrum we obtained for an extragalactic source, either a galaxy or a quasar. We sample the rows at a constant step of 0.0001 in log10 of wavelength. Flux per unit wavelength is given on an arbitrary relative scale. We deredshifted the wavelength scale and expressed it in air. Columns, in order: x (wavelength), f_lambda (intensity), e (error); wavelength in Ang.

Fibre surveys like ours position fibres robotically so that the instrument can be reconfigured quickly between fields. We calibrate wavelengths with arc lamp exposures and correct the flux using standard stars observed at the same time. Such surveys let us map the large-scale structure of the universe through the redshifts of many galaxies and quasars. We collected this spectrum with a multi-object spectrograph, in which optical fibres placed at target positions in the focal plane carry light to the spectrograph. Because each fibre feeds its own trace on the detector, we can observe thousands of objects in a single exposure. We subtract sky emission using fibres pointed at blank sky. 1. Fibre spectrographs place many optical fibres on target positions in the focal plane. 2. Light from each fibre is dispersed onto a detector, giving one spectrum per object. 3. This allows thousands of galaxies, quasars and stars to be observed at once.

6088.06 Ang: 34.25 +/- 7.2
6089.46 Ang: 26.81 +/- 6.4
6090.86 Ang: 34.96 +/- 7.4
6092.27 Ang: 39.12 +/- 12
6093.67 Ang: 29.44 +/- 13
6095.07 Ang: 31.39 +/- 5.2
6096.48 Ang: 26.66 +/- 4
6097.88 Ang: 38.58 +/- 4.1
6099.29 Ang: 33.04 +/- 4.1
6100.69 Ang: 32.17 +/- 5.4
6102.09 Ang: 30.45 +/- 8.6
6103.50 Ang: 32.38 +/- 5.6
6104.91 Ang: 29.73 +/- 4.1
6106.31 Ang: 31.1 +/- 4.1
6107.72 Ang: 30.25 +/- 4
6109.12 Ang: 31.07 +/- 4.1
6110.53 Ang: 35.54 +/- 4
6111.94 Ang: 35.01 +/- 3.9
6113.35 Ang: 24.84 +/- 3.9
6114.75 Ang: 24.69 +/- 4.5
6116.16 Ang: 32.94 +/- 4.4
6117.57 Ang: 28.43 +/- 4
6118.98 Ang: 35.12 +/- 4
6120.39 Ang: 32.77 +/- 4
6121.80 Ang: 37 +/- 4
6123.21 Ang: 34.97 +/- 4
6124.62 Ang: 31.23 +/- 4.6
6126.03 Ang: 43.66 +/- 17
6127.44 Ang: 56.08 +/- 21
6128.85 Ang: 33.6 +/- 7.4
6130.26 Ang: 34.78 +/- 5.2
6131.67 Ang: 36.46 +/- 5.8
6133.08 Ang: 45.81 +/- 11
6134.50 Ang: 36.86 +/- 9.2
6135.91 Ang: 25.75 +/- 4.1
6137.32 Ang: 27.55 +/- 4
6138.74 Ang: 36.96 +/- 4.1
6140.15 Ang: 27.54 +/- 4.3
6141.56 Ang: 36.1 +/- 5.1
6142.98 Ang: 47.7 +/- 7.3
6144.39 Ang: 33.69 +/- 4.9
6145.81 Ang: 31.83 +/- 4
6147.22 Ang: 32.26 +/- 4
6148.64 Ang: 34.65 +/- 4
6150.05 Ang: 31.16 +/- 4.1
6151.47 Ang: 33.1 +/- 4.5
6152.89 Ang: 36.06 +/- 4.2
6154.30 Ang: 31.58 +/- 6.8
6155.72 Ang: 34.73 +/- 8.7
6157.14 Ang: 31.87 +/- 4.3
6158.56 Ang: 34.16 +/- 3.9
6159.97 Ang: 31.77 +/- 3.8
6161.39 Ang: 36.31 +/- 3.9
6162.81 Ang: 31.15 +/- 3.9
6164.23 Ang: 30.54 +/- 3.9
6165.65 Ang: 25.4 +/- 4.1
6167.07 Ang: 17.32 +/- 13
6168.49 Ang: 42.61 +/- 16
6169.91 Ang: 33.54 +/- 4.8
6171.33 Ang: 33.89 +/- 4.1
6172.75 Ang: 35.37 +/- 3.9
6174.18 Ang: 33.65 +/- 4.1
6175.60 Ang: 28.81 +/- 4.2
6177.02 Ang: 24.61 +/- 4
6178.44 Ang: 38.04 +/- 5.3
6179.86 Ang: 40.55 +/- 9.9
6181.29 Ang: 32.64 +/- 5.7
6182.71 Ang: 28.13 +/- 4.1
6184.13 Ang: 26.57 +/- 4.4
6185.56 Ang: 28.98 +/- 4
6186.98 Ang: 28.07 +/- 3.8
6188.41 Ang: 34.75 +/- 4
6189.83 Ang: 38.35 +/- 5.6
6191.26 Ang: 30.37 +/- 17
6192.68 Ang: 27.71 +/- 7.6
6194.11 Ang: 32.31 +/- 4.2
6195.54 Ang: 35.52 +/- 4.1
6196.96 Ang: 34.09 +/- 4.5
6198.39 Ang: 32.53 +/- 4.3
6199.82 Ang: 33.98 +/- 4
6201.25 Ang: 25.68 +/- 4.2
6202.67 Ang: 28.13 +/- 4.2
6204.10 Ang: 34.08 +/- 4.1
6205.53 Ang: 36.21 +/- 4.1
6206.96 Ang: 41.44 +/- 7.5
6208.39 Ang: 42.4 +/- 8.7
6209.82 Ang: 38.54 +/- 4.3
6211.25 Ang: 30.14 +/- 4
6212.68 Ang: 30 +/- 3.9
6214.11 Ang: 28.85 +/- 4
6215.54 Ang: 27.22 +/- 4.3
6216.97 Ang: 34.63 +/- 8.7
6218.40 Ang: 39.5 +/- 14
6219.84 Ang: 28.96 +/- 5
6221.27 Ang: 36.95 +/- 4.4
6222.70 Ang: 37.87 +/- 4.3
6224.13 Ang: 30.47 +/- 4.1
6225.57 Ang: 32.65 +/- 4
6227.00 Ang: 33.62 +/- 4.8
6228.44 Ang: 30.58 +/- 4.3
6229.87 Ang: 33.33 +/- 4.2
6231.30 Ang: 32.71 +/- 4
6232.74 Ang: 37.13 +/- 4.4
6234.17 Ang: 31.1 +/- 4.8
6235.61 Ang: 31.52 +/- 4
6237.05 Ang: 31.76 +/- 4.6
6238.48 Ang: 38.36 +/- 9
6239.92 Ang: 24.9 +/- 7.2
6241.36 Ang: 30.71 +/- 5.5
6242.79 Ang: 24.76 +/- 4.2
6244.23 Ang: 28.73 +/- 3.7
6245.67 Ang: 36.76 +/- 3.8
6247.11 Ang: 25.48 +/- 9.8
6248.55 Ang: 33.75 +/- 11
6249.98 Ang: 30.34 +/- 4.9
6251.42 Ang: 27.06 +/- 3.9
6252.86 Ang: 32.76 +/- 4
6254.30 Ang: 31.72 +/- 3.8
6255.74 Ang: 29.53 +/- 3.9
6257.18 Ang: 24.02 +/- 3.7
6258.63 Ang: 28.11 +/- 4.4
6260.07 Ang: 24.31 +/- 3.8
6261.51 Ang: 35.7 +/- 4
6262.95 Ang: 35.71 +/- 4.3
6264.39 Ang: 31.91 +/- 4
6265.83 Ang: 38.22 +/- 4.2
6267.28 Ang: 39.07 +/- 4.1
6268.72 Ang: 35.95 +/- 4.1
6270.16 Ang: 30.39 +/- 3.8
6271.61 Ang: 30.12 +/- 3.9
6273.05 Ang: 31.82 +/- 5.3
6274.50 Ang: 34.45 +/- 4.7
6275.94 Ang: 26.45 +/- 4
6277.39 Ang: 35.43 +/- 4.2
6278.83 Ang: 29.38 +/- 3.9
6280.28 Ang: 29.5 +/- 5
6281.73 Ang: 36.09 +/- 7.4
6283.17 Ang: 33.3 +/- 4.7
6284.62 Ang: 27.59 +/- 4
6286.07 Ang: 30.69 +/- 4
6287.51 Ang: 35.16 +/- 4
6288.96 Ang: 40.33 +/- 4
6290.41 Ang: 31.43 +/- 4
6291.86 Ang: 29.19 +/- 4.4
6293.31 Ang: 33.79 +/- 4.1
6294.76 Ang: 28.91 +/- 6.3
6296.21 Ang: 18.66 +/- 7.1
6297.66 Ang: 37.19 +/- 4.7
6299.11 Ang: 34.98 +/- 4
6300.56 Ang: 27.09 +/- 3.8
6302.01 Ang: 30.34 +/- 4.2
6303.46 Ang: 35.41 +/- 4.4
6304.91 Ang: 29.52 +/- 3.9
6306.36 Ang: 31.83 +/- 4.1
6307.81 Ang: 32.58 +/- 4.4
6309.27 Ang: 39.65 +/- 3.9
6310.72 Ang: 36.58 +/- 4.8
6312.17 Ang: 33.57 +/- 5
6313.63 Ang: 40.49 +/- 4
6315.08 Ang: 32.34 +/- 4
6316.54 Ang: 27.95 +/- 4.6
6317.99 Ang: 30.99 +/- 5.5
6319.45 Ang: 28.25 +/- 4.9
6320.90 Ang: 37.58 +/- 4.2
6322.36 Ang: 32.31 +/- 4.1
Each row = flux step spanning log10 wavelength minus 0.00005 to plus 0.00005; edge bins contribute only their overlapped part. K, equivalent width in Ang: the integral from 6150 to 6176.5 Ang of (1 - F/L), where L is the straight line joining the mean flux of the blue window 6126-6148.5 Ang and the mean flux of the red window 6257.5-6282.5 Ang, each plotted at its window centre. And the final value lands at 2.51 Ang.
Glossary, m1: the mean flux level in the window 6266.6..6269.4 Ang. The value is 37.6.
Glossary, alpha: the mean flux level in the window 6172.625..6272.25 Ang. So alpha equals 32.2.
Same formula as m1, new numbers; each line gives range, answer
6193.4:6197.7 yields 34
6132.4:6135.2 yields 41.2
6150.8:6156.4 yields 33.9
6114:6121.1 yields 30.8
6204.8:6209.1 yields 40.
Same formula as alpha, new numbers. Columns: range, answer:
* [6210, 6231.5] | 32.7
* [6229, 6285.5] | 31.5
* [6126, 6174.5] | 34.3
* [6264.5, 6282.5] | 33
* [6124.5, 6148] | 36.5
